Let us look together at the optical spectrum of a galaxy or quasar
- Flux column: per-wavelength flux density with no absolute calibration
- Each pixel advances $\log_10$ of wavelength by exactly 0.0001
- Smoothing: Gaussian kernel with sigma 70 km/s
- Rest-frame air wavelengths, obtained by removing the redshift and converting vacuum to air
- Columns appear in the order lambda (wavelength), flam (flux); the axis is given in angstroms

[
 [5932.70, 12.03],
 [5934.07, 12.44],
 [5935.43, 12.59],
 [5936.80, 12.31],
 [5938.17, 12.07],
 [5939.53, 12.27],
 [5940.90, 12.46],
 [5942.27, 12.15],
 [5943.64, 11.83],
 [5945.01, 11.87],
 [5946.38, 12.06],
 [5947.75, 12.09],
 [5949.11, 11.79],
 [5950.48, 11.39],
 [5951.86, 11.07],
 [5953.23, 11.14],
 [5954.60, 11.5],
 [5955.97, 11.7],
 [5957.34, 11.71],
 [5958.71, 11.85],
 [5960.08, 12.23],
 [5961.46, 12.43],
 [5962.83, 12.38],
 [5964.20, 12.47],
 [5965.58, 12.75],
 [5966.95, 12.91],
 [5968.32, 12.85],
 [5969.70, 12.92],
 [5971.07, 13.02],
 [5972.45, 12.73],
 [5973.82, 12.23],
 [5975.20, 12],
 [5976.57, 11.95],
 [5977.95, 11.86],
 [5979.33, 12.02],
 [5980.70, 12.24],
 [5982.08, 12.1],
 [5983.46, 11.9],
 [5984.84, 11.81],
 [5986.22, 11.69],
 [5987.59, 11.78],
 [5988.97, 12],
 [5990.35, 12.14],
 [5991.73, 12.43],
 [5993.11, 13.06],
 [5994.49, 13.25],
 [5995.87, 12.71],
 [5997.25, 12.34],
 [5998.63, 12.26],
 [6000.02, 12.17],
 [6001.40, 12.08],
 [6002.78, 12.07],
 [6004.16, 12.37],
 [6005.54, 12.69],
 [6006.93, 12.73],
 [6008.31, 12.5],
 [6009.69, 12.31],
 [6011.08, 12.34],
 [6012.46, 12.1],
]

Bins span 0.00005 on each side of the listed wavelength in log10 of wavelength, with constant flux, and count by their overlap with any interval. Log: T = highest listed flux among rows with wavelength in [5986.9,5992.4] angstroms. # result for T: 12.43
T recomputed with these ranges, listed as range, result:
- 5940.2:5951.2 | 12.46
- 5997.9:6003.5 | 12.26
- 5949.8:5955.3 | 11.5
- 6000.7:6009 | 12.73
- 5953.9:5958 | 11.71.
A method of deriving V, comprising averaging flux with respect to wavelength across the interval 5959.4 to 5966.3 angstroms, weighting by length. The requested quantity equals 12.4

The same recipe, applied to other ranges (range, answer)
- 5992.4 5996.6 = 13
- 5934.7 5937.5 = 12.5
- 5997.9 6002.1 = 12.2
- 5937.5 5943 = 12.2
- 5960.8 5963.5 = 12.4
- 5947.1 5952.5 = 11.6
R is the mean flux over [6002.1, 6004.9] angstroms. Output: 12.3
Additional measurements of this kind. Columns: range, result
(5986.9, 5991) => 12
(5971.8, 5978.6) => 12.2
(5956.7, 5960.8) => 11.9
